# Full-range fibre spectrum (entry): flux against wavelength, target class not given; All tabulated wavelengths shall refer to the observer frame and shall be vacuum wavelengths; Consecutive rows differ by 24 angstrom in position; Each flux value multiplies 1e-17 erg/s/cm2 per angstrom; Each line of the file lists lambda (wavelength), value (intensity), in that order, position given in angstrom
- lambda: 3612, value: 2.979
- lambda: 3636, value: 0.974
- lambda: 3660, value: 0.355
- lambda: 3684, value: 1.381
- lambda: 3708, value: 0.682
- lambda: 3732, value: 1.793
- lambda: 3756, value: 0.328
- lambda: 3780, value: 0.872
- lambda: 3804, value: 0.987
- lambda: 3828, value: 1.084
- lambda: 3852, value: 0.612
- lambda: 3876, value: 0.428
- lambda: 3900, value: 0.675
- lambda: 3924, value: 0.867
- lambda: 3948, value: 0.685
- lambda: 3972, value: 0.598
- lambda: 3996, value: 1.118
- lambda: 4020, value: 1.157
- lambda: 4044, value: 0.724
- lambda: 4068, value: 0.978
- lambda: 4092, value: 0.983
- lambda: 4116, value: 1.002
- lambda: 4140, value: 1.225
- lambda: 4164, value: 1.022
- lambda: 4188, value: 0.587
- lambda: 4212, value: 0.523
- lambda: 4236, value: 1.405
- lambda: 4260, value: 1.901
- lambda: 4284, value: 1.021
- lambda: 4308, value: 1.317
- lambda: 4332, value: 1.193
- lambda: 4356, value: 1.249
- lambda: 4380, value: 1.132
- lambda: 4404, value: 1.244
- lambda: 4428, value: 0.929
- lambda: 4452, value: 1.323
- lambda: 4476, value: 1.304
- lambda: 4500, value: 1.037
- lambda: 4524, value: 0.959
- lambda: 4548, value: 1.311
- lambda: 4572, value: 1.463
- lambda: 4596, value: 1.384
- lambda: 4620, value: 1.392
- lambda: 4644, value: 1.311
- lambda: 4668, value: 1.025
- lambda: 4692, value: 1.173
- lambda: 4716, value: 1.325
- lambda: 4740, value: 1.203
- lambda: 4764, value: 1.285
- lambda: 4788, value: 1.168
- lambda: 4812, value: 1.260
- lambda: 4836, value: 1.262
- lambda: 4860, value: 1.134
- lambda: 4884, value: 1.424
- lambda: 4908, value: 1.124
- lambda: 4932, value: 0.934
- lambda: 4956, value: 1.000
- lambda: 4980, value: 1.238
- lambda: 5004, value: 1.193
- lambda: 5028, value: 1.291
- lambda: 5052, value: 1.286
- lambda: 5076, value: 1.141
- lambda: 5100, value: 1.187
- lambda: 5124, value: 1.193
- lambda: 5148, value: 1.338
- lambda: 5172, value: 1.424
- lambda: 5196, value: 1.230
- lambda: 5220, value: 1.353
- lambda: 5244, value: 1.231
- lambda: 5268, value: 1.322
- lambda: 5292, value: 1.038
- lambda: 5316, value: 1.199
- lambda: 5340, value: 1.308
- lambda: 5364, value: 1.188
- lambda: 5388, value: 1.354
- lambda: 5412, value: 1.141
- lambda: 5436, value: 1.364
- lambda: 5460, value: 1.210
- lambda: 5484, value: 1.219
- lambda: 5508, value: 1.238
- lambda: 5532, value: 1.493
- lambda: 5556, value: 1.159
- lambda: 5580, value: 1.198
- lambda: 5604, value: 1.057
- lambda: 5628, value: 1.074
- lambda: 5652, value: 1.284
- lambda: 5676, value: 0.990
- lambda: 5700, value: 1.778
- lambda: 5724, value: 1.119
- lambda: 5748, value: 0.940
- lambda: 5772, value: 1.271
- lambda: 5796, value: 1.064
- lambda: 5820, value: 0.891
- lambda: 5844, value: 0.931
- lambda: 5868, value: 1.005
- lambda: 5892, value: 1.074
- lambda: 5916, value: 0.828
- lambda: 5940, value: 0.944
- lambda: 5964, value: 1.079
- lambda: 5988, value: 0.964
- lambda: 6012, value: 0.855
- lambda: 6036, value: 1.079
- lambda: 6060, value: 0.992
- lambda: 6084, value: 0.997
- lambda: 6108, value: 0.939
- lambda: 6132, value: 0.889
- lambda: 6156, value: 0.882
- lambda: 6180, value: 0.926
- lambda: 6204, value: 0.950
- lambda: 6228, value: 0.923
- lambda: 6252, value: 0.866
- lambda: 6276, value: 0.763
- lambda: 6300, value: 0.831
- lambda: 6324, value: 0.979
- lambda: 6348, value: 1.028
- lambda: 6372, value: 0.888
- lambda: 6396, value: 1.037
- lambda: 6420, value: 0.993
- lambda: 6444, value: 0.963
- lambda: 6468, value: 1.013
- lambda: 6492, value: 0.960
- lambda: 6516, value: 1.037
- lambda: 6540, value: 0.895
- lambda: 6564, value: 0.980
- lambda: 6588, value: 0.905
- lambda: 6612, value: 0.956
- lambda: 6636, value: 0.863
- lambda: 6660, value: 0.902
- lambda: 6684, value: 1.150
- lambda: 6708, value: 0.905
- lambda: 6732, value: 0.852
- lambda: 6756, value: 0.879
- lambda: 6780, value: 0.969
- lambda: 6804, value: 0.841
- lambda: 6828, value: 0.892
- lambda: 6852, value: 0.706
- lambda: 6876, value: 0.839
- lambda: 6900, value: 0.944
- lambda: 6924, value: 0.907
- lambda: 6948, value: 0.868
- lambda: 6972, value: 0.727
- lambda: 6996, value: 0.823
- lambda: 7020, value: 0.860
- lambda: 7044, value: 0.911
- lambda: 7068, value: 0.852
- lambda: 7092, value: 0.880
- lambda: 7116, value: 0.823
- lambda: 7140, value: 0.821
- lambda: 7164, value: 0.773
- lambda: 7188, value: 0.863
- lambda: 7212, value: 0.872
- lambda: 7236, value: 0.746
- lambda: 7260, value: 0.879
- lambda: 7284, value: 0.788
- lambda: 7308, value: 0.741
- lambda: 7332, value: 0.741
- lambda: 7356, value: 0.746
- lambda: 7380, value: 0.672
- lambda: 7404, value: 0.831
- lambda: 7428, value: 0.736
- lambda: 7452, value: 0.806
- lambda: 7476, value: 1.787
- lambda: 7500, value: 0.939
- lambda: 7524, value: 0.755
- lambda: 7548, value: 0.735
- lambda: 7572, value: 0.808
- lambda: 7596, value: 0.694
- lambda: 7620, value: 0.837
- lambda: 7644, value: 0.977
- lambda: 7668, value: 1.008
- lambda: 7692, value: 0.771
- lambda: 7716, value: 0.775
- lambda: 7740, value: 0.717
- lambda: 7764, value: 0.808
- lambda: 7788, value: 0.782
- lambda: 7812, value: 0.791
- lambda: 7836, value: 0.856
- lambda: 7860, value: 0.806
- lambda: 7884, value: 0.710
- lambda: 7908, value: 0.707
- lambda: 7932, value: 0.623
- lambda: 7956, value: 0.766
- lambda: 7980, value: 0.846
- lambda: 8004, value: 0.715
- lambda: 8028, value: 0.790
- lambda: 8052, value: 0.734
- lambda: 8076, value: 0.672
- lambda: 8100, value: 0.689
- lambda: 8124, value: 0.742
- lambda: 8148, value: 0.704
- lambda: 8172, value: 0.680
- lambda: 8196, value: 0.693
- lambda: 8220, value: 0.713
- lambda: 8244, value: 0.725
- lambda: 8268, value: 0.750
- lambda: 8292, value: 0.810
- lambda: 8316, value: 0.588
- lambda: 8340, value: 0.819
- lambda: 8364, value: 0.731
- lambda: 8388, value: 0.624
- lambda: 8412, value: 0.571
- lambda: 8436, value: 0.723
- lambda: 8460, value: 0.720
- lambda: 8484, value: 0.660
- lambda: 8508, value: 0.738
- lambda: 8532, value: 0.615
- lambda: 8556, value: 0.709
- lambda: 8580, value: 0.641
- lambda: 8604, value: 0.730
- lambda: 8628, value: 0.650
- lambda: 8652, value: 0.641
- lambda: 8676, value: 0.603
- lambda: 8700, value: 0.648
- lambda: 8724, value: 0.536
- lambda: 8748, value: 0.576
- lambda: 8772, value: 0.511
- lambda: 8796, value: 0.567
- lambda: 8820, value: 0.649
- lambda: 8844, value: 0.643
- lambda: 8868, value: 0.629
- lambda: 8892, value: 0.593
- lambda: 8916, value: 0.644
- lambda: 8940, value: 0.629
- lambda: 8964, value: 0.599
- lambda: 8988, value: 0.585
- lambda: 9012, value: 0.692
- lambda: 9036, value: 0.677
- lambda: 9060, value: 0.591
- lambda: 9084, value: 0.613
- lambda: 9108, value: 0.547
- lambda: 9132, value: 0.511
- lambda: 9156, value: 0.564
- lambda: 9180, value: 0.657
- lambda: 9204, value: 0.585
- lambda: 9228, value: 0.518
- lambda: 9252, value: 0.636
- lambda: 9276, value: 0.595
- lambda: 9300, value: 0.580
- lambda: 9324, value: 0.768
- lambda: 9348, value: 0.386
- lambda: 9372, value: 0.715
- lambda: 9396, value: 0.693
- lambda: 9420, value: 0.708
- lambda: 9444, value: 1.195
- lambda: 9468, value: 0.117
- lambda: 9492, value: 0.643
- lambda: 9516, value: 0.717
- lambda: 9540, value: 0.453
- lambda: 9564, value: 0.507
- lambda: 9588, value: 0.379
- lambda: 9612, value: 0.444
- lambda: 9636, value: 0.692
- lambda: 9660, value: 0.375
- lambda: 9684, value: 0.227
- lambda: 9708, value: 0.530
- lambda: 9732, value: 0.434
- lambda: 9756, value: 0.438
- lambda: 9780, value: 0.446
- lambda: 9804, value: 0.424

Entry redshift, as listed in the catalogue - 0.139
